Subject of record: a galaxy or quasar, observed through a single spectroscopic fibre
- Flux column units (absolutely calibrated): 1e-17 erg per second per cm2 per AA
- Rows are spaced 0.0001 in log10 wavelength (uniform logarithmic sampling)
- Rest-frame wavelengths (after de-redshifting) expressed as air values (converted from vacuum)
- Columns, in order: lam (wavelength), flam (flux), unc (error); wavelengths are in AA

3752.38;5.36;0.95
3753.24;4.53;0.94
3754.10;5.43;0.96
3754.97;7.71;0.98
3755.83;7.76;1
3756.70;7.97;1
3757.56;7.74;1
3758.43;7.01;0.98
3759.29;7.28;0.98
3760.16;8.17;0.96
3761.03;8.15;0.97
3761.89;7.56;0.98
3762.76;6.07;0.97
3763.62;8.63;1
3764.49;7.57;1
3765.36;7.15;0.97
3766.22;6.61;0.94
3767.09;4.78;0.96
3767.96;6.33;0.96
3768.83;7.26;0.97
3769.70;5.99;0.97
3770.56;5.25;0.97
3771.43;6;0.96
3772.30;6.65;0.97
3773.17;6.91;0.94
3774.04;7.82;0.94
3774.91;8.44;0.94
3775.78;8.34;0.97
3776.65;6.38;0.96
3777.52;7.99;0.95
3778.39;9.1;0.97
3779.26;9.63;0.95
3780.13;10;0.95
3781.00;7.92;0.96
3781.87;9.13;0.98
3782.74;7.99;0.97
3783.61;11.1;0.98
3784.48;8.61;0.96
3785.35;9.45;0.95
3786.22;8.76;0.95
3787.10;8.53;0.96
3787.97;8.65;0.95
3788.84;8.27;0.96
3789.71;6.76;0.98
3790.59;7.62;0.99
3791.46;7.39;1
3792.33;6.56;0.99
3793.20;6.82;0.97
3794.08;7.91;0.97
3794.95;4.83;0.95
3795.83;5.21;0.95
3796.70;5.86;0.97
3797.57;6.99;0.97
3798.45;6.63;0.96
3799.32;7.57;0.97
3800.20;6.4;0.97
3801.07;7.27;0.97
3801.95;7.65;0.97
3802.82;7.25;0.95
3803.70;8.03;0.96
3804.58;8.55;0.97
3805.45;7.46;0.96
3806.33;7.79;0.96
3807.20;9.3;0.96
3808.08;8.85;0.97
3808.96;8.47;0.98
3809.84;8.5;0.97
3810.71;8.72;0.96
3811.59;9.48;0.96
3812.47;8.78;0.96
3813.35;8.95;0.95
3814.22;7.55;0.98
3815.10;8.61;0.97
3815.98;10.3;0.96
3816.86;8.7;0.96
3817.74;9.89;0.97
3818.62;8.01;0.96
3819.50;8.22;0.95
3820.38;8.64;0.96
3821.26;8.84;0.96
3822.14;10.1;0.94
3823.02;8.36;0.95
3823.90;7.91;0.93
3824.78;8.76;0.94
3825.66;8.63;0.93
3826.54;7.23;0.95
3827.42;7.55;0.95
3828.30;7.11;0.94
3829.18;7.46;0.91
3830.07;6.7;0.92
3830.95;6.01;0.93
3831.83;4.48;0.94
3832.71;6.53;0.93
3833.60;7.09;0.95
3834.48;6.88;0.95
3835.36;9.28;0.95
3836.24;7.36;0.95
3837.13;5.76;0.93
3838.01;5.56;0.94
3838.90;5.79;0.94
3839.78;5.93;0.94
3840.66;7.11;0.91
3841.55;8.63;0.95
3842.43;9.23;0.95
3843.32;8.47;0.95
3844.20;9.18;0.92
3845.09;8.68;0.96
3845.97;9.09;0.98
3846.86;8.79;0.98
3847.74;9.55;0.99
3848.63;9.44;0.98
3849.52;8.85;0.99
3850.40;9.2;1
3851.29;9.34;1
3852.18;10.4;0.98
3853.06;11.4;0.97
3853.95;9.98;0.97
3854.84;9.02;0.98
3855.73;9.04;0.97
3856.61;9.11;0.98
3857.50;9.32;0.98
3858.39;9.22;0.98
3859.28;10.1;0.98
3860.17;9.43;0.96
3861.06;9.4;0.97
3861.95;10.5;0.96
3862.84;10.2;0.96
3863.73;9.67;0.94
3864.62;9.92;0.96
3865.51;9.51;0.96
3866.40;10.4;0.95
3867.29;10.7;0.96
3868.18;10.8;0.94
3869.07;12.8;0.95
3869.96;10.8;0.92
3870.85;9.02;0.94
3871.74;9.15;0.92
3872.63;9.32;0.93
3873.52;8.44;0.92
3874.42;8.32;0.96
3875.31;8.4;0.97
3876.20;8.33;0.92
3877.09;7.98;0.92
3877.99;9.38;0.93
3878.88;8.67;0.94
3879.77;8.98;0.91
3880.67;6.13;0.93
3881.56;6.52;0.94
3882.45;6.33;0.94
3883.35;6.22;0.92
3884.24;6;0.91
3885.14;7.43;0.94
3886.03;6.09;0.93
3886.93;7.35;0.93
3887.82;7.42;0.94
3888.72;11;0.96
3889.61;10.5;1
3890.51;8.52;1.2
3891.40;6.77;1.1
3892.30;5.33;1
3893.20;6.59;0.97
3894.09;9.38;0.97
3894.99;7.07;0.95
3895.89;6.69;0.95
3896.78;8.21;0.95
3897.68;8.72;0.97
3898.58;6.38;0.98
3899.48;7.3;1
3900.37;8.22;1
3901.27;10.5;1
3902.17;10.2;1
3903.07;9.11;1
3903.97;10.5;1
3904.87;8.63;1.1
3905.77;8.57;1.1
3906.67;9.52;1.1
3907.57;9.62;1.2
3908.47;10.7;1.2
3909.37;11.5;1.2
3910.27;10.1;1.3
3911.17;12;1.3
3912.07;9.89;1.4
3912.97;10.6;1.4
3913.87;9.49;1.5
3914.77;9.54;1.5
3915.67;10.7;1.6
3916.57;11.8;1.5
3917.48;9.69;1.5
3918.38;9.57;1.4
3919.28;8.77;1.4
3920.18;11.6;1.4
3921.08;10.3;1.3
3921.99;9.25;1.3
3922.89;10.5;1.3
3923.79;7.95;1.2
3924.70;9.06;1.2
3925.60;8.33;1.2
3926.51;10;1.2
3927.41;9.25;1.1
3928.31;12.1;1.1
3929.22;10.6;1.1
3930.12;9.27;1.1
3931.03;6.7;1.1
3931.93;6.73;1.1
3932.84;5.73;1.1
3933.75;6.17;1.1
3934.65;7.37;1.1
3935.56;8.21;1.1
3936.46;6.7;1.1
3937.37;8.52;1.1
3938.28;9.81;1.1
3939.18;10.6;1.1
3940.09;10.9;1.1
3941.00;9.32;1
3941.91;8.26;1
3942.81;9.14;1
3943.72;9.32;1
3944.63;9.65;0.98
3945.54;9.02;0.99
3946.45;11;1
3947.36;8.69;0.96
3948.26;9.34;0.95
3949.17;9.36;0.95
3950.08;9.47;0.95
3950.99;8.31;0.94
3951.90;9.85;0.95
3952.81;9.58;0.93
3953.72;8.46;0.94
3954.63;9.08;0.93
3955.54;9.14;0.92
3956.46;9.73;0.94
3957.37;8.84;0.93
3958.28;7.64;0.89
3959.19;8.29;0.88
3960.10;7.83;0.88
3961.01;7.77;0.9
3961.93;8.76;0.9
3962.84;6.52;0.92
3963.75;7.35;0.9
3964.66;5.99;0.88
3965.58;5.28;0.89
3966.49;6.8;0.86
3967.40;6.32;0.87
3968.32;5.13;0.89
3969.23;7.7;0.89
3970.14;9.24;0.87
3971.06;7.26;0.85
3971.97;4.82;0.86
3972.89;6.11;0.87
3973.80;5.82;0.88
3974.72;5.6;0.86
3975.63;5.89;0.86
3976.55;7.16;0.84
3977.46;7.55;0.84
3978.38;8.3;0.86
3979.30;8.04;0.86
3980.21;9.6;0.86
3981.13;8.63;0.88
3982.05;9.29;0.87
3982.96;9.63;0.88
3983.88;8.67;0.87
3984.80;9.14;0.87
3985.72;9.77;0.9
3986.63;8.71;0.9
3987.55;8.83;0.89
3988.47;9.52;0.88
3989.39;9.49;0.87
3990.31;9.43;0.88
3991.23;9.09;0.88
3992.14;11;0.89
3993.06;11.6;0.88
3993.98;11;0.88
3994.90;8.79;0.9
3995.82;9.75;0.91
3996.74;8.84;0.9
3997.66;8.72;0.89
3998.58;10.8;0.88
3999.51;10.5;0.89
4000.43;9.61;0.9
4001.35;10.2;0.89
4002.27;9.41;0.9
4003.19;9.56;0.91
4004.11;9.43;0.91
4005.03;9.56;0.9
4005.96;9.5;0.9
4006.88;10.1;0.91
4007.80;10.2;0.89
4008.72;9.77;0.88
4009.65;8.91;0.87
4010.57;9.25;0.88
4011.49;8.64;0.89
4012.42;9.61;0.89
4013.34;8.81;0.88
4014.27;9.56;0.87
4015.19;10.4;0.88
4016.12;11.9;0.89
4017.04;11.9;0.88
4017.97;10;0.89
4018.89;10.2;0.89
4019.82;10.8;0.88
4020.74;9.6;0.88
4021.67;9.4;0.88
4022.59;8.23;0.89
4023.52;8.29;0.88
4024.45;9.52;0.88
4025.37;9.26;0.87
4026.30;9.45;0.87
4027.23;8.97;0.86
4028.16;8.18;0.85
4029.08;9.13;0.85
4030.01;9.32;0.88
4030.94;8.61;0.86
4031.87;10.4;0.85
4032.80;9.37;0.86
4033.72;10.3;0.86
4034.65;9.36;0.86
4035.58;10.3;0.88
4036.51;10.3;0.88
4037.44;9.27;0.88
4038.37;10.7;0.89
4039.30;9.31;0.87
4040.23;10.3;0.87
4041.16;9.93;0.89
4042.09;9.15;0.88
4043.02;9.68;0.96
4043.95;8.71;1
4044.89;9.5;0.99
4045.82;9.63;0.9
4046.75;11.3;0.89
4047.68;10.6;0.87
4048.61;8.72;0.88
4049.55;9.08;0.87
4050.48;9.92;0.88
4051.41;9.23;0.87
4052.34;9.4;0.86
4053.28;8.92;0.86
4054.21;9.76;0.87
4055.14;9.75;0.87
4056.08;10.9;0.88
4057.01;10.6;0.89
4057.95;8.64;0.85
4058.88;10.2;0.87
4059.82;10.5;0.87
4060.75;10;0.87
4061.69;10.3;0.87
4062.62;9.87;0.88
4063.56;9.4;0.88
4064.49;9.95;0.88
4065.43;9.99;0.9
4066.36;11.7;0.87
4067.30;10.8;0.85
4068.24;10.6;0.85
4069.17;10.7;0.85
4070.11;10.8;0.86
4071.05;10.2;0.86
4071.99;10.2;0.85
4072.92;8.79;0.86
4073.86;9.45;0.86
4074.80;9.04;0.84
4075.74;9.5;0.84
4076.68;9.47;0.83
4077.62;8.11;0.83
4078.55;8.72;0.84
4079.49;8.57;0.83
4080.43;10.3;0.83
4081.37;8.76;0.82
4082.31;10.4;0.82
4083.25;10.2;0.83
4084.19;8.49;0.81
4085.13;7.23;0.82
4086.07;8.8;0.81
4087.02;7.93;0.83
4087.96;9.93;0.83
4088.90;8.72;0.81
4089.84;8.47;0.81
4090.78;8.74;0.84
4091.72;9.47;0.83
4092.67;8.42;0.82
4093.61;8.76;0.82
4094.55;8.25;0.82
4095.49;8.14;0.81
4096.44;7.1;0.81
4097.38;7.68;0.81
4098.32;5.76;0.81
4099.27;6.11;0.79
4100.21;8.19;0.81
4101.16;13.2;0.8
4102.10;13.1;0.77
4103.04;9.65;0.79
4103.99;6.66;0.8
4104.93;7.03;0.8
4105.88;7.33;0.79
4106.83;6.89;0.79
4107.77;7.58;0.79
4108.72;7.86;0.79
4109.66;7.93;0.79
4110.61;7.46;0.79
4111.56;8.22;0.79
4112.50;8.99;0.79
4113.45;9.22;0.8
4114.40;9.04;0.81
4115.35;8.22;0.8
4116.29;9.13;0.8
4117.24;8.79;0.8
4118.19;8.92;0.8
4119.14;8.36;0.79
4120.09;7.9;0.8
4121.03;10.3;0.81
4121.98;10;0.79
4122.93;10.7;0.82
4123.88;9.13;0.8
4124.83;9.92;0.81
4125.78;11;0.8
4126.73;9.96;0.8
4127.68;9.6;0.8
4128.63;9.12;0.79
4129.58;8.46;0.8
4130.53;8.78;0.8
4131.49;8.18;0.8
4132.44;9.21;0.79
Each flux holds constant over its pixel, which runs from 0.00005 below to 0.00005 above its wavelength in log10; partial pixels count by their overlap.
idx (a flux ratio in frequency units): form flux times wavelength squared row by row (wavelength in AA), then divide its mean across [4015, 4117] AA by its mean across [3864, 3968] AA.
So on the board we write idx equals 1.14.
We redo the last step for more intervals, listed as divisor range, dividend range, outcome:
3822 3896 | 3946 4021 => 1.12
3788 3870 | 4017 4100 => 1.26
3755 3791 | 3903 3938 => 1.30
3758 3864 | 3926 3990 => 1.12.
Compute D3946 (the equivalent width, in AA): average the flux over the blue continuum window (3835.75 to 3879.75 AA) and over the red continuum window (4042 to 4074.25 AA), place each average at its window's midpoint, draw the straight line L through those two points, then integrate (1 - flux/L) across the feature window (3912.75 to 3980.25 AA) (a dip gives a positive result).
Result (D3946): 6.80 AA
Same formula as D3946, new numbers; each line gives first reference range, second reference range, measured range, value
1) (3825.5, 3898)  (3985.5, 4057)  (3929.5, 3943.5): 1.11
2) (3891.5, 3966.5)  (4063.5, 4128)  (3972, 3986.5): 1.73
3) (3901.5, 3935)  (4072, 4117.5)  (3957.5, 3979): 5.36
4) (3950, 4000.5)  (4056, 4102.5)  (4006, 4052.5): -3.99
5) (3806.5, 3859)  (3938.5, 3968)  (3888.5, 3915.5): -1.71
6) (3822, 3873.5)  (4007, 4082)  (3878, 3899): 3.26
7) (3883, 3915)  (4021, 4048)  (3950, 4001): 4.26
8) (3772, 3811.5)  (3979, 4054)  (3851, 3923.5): -4.36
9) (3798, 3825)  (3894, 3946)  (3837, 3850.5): 0.80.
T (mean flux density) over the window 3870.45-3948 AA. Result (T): 8.81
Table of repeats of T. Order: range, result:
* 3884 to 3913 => 8.67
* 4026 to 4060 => 9.65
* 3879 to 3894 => 7.4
